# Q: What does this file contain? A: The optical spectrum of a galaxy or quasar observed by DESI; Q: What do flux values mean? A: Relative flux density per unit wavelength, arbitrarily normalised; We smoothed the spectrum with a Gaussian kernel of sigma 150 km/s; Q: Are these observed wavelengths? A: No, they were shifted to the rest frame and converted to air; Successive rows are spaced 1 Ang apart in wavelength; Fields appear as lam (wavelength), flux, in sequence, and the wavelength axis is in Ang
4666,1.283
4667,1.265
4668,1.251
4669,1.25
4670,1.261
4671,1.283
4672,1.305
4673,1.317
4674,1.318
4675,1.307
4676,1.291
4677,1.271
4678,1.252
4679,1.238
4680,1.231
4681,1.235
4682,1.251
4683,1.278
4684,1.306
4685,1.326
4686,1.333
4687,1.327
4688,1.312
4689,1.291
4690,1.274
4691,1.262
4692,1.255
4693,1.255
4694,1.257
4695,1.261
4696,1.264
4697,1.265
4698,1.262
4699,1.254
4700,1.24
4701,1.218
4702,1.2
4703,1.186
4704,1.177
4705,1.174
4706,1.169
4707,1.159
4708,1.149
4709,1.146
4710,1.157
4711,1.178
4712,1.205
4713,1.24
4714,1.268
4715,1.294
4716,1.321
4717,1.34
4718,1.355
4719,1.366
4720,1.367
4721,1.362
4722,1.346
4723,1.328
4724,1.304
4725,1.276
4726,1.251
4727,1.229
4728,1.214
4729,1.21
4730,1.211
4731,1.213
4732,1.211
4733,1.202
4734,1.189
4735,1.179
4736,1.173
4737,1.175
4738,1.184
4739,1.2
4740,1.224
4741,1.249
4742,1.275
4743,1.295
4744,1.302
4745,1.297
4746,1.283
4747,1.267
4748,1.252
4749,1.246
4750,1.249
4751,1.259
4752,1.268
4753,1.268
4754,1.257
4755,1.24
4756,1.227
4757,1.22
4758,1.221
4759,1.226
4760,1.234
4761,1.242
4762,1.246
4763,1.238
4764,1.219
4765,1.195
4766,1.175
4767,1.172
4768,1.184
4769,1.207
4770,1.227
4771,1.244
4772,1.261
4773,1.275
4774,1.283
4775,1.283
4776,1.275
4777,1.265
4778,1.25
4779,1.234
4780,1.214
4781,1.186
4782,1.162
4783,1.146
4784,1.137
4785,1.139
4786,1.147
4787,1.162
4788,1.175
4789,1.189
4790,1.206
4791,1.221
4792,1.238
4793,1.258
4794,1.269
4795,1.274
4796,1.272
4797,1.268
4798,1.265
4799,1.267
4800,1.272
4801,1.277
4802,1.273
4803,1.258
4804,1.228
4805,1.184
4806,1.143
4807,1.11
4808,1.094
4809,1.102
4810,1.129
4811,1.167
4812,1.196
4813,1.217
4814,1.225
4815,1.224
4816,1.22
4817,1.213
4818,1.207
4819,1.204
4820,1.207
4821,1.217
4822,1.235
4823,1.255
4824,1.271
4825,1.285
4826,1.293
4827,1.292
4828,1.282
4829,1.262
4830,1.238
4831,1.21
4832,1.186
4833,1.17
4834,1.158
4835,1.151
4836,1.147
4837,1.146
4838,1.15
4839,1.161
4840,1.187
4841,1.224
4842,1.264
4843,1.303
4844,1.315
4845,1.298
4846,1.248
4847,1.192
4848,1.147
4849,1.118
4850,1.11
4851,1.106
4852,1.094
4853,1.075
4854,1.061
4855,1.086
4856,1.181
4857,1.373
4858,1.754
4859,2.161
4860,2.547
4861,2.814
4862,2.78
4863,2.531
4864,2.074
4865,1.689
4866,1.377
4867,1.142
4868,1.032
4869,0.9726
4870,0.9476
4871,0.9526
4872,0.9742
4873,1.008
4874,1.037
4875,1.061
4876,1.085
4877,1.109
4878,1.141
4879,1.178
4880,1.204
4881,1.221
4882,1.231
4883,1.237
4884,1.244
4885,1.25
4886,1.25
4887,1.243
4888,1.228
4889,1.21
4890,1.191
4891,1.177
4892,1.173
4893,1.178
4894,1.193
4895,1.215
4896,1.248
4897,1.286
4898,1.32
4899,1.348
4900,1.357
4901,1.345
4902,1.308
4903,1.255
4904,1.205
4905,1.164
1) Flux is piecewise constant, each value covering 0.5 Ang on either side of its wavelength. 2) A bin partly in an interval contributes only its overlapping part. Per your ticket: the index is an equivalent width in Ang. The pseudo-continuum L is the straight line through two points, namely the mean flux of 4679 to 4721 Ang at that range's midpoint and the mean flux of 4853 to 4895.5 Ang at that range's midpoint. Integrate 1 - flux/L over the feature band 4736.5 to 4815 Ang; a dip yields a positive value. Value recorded 4.76 Ang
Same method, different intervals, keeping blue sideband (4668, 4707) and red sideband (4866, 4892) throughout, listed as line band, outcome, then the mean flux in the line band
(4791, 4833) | -1.59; 1.23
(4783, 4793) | 0.12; 1.18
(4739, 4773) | -0.68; 1.24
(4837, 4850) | -0.55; 1.21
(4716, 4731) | -0.70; 1.3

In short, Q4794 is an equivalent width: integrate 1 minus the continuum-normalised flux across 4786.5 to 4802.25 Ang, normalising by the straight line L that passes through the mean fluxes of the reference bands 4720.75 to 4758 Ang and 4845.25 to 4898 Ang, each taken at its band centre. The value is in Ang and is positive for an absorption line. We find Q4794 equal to 0.5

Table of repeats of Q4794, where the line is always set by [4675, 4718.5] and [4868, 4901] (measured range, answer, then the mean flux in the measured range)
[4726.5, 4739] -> 0.4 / 1.2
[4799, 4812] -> 0.2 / 1.19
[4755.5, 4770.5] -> 0.1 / 1.22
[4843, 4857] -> 0.2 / 1.17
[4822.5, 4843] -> -0.4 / 1.22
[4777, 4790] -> 0.3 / 1.18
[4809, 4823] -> 0.0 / 1.2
